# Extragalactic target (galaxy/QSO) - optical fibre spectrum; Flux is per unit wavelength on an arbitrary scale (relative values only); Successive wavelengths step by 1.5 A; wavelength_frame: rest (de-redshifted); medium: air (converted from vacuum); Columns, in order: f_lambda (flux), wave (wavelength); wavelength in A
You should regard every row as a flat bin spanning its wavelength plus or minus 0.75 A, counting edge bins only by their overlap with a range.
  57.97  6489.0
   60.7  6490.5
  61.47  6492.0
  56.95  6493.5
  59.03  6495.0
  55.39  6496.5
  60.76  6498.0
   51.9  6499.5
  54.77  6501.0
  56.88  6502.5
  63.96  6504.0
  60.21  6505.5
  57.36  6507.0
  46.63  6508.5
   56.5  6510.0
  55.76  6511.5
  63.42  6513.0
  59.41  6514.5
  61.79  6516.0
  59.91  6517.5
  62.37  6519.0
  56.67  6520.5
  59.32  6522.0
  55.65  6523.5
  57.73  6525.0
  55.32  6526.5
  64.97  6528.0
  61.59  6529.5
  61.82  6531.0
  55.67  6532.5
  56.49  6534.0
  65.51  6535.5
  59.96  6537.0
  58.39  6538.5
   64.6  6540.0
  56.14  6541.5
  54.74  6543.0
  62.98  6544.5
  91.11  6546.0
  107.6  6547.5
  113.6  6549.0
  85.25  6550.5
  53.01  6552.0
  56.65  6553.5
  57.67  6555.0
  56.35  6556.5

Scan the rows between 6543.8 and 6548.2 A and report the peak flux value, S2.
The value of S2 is 107.6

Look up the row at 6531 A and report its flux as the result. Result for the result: 61.82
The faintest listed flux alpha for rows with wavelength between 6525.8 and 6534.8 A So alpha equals 55.32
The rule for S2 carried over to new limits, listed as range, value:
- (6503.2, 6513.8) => 63.96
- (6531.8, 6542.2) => 65.51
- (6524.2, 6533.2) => 64.97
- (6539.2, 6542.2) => 64.6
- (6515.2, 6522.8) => 62.37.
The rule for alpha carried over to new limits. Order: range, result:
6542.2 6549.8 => 54.74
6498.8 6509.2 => 46.63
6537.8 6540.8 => 58.39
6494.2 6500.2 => 51.9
